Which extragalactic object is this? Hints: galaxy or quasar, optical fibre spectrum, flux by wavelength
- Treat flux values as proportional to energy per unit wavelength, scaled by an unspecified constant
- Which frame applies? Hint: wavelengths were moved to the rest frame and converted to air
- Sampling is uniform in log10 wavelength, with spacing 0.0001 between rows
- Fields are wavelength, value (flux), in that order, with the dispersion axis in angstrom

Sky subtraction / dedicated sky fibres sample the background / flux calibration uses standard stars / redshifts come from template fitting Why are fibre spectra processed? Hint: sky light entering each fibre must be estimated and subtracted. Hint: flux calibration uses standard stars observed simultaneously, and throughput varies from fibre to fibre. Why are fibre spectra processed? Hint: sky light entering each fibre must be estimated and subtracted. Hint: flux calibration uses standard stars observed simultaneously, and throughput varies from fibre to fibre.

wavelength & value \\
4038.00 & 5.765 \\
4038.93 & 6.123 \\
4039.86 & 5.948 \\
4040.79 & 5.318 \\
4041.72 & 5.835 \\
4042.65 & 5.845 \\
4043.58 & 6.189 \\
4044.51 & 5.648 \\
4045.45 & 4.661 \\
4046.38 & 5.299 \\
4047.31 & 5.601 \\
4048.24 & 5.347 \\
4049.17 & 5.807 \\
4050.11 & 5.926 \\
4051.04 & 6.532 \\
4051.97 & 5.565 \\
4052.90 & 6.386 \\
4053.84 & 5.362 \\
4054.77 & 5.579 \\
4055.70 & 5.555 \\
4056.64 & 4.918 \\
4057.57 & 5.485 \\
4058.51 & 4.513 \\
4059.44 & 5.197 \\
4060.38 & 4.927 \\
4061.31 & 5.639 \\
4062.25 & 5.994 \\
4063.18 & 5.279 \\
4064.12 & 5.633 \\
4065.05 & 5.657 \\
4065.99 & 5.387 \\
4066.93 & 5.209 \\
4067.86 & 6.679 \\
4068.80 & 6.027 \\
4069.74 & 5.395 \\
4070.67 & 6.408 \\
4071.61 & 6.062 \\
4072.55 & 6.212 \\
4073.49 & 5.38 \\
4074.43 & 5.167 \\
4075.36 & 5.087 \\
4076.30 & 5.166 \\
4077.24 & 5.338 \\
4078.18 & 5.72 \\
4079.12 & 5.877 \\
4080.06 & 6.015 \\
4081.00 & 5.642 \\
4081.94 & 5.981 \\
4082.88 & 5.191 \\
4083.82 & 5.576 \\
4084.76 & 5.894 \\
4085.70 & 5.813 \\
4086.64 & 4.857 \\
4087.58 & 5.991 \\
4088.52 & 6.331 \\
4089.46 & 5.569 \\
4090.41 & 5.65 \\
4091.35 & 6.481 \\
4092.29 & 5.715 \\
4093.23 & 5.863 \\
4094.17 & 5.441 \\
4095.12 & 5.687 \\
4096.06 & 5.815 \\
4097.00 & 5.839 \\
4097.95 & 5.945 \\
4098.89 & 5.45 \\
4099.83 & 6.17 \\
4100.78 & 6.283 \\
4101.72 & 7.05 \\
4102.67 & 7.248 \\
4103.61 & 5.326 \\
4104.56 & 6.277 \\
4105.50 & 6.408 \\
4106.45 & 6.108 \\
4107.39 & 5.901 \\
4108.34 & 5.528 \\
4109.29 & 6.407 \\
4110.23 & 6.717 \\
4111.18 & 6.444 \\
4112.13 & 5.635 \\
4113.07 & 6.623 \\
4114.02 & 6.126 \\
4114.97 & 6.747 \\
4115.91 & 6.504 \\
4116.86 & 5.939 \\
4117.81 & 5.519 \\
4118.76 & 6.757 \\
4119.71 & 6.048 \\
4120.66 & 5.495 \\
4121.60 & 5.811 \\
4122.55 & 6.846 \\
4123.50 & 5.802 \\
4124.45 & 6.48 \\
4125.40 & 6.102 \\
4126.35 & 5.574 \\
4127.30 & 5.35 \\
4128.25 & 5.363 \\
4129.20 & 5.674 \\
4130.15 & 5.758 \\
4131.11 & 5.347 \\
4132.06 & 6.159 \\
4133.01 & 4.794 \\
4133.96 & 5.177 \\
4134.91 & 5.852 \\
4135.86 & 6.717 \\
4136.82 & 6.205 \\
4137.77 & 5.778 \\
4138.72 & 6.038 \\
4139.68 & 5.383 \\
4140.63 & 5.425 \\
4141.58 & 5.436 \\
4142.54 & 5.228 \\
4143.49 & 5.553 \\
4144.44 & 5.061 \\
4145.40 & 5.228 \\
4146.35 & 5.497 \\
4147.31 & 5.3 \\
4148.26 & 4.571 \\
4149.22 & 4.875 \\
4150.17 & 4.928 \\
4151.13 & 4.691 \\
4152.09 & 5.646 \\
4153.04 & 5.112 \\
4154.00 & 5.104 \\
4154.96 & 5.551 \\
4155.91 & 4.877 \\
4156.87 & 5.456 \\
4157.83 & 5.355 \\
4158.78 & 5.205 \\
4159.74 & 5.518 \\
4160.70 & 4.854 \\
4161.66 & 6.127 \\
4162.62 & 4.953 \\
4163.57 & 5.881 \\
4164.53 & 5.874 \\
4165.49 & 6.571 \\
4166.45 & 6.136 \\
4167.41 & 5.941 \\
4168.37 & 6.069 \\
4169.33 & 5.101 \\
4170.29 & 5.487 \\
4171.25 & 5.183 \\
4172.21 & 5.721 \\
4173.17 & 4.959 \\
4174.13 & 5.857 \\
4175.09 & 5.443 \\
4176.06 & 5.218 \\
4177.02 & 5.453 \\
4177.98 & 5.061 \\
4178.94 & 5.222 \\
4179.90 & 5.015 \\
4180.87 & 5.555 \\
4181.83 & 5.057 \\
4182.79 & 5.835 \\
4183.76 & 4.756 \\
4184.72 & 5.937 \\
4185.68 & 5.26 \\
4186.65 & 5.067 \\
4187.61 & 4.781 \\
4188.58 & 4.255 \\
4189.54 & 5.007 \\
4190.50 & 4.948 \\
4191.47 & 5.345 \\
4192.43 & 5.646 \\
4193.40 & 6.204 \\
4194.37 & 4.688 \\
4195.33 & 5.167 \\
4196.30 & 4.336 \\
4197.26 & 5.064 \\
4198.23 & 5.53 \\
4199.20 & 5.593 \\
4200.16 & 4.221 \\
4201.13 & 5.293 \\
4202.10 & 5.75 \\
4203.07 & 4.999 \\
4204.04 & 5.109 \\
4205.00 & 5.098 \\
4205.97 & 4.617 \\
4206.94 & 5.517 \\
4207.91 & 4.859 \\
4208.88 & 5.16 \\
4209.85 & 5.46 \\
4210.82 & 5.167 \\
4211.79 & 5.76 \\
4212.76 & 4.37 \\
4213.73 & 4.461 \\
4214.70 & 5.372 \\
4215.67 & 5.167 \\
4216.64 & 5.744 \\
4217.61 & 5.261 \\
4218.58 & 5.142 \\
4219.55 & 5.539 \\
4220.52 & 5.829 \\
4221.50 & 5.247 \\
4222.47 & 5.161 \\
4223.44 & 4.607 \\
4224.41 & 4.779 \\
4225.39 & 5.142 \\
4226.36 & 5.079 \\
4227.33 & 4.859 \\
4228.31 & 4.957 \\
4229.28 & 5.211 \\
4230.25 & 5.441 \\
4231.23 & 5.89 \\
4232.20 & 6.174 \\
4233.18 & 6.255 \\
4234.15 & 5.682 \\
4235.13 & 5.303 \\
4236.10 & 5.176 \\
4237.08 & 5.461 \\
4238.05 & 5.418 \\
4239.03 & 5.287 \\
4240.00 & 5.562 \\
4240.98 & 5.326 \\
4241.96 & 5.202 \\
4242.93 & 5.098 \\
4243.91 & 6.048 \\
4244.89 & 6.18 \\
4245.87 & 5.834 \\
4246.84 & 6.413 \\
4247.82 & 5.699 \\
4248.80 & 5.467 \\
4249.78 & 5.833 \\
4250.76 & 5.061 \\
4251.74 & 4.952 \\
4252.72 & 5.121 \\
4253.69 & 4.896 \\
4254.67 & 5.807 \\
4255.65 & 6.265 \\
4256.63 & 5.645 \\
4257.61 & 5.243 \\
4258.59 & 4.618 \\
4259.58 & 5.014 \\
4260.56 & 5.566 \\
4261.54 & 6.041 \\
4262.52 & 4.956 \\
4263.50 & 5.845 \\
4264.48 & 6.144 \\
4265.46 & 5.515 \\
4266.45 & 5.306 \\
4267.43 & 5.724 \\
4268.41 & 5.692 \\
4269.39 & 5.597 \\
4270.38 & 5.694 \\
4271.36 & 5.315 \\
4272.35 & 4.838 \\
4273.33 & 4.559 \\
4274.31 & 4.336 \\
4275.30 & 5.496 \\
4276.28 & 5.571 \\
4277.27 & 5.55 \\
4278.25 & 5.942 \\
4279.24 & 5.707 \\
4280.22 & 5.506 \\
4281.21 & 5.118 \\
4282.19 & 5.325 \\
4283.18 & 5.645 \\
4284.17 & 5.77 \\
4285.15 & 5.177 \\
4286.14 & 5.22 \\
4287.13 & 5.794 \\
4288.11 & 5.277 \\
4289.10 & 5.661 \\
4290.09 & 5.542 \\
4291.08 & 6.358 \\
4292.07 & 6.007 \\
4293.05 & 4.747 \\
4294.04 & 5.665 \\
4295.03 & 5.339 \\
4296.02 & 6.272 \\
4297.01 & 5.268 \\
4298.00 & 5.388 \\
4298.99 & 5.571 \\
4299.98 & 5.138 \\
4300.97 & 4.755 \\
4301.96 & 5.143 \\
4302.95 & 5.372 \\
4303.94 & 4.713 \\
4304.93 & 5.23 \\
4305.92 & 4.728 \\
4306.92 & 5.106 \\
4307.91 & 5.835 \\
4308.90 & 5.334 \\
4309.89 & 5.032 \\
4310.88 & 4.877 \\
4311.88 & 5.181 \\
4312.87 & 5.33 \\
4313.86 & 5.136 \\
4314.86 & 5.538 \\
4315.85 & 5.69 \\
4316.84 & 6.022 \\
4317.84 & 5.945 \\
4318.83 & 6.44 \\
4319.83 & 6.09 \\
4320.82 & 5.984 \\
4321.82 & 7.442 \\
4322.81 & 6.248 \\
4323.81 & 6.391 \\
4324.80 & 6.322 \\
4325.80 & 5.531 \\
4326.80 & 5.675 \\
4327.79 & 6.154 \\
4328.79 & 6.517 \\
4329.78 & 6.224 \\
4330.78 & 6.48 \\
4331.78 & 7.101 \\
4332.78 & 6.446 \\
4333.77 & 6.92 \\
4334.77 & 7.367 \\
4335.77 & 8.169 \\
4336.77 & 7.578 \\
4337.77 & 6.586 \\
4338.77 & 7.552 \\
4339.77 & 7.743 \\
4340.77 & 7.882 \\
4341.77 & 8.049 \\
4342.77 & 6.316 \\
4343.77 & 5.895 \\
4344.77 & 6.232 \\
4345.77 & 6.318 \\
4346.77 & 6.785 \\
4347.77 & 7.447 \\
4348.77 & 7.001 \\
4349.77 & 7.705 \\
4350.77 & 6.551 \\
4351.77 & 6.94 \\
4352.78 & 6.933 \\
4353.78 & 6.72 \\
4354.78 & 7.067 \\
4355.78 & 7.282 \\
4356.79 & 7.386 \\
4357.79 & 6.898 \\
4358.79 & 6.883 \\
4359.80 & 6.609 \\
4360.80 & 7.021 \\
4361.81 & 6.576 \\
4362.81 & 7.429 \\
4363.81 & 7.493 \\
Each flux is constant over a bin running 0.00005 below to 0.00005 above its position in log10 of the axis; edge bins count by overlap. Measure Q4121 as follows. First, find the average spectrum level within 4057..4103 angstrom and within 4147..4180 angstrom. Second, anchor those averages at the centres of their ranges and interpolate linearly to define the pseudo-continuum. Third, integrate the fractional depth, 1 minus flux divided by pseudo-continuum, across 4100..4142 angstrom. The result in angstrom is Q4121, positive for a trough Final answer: -3.35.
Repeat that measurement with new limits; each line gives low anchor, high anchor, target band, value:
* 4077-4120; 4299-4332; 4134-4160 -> 2.37 angstrom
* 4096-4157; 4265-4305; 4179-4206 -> 2.27 angstrom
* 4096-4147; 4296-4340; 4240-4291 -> 4.12 angstrom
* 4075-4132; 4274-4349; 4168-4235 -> 7.79 angstrom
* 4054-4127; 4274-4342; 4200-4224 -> 2.86 angstrom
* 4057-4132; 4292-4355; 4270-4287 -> 2.12 angstrom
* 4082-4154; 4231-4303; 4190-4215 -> 2.14 angstrom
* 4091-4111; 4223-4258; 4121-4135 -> 0.54 angstrom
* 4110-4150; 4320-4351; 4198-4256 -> 8.42 angstrom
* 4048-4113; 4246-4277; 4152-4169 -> 0.20 angstrom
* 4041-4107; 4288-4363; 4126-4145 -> 0.85 angstrom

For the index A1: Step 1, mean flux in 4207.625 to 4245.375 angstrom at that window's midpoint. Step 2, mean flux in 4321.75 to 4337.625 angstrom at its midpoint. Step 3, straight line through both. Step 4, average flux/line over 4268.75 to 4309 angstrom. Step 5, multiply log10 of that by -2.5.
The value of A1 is 0.14 mag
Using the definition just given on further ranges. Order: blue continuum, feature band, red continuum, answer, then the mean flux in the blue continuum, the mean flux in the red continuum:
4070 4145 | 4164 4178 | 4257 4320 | 0.02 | 5.86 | 5.43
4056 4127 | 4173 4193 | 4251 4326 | 0.09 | 5.85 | 5.5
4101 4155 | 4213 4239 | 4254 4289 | 0.05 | 5.8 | 5.45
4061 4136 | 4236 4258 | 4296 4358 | 0.11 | 5.87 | 6.27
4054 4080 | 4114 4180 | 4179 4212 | -0.05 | 5.54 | 5.17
